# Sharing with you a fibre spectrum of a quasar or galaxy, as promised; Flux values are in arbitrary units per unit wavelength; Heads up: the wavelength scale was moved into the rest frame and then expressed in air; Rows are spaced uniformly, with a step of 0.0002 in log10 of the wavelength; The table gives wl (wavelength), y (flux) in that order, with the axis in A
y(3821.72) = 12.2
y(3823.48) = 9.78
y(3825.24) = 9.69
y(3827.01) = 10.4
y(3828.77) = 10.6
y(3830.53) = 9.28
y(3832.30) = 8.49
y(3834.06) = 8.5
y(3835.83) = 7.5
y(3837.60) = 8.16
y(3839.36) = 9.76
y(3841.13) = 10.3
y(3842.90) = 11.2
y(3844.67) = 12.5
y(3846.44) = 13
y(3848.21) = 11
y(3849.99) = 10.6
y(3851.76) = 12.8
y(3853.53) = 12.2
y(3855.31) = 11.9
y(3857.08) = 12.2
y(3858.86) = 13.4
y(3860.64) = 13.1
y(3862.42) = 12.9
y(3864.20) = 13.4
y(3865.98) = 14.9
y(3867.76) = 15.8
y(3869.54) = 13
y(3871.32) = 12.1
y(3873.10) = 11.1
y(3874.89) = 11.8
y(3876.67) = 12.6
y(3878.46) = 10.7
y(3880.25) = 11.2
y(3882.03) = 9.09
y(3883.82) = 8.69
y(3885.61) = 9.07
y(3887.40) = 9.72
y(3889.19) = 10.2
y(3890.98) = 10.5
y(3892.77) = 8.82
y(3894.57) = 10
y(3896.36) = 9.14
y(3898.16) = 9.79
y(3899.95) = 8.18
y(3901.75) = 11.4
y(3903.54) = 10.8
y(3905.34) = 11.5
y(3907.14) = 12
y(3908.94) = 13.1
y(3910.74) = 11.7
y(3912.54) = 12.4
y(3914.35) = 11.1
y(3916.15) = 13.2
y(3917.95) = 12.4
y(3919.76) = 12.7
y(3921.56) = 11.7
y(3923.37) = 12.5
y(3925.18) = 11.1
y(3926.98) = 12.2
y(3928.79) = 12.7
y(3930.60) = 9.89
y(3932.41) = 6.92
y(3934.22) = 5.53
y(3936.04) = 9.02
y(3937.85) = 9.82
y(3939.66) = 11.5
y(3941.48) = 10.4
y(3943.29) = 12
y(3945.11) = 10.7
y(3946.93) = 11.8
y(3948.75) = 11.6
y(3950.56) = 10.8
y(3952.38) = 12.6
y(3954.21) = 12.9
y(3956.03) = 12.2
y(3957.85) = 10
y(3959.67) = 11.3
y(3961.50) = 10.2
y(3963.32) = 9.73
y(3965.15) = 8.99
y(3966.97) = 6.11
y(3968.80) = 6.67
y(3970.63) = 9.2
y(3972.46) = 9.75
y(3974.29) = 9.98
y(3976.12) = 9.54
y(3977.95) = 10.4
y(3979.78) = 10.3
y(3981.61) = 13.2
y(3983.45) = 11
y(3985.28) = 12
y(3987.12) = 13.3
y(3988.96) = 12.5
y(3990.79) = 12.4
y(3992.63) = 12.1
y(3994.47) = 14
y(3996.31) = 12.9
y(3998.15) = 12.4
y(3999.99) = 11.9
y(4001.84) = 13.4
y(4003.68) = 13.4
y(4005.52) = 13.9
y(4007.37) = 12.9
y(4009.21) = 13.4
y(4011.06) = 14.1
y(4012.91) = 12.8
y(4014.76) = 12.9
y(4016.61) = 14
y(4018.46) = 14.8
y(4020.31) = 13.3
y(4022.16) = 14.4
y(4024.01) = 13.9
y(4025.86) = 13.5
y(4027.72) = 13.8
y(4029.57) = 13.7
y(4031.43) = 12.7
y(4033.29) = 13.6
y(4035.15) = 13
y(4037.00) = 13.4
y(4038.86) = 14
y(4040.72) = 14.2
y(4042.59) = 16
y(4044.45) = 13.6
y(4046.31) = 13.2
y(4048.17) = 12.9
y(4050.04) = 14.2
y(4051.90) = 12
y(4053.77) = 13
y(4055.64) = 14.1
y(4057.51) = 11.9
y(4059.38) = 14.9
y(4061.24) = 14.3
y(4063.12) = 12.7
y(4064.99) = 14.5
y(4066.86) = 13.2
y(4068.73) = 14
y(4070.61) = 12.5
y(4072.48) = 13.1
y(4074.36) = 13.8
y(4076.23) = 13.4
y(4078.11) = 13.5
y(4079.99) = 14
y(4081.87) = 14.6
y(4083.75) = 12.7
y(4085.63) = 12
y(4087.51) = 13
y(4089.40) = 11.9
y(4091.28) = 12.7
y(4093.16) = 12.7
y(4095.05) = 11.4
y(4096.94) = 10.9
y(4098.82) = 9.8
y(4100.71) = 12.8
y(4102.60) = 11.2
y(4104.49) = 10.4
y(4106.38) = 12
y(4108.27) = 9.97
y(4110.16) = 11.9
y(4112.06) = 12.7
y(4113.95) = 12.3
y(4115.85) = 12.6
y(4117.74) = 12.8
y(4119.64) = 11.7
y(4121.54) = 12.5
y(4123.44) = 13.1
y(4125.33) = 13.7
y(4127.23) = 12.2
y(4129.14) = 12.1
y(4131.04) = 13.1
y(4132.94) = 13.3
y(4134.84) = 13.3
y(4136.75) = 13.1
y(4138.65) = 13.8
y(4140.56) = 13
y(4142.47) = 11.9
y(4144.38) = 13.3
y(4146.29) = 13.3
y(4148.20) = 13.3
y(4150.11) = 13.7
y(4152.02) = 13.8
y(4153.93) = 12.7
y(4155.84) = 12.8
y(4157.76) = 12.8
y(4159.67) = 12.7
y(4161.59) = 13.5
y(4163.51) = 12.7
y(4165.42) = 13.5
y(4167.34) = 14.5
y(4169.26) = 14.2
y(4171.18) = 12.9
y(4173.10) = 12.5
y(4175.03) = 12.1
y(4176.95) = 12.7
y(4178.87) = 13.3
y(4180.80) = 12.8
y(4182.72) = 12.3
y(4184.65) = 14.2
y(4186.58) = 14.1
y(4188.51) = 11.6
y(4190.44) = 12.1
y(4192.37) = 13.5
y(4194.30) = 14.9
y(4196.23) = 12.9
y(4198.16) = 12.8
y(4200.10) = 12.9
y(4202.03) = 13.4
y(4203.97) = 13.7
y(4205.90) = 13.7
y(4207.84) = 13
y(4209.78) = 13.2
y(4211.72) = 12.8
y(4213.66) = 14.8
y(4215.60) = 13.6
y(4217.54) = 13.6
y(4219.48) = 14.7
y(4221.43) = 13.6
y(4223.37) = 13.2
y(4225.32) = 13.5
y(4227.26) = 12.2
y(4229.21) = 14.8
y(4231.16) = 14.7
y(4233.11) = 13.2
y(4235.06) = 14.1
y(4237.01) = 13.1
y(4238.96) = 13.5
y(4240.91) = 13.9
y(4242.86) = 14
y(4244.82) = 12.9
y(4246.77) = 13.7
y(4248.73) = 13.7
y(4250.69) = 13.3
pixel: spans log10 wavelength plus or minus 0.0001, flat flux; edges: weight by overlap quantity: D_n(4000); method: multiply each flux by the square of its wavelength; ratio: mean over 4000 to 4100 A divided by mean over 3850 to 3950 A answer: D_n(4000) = 1.27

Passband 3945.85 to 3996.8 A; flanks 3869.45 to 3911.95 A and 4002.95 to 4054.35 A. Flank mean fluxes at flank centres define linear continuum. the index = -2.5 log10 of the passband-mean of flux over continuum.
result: 0.13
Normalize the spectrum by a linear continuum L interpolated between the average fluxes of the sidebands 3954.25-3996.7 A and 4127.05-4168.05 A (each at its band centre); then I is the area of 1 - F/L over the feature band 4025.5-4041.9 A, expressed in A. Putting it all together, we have -2.8 A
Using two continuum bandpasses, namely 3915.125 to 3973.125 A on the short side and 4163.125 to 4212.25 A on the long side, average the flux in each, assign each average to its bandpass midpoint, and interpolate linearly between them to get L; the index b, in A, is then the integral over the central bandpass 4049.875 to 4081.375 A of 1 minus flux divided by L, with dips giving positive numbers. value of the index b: -4.3 A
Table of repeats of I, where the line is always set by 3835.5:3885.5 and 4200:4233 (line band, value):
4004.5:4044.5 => -3.7 A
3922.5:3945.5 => 3.4 A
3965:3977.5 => 3.7 A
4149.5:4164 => 0.2 A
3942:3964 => 1.6 A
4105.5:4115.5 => 0.9 A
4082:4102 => 1.3 A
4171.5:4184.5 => 0.7 A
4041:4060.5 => -1.4 A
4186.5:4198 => 0.3 A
